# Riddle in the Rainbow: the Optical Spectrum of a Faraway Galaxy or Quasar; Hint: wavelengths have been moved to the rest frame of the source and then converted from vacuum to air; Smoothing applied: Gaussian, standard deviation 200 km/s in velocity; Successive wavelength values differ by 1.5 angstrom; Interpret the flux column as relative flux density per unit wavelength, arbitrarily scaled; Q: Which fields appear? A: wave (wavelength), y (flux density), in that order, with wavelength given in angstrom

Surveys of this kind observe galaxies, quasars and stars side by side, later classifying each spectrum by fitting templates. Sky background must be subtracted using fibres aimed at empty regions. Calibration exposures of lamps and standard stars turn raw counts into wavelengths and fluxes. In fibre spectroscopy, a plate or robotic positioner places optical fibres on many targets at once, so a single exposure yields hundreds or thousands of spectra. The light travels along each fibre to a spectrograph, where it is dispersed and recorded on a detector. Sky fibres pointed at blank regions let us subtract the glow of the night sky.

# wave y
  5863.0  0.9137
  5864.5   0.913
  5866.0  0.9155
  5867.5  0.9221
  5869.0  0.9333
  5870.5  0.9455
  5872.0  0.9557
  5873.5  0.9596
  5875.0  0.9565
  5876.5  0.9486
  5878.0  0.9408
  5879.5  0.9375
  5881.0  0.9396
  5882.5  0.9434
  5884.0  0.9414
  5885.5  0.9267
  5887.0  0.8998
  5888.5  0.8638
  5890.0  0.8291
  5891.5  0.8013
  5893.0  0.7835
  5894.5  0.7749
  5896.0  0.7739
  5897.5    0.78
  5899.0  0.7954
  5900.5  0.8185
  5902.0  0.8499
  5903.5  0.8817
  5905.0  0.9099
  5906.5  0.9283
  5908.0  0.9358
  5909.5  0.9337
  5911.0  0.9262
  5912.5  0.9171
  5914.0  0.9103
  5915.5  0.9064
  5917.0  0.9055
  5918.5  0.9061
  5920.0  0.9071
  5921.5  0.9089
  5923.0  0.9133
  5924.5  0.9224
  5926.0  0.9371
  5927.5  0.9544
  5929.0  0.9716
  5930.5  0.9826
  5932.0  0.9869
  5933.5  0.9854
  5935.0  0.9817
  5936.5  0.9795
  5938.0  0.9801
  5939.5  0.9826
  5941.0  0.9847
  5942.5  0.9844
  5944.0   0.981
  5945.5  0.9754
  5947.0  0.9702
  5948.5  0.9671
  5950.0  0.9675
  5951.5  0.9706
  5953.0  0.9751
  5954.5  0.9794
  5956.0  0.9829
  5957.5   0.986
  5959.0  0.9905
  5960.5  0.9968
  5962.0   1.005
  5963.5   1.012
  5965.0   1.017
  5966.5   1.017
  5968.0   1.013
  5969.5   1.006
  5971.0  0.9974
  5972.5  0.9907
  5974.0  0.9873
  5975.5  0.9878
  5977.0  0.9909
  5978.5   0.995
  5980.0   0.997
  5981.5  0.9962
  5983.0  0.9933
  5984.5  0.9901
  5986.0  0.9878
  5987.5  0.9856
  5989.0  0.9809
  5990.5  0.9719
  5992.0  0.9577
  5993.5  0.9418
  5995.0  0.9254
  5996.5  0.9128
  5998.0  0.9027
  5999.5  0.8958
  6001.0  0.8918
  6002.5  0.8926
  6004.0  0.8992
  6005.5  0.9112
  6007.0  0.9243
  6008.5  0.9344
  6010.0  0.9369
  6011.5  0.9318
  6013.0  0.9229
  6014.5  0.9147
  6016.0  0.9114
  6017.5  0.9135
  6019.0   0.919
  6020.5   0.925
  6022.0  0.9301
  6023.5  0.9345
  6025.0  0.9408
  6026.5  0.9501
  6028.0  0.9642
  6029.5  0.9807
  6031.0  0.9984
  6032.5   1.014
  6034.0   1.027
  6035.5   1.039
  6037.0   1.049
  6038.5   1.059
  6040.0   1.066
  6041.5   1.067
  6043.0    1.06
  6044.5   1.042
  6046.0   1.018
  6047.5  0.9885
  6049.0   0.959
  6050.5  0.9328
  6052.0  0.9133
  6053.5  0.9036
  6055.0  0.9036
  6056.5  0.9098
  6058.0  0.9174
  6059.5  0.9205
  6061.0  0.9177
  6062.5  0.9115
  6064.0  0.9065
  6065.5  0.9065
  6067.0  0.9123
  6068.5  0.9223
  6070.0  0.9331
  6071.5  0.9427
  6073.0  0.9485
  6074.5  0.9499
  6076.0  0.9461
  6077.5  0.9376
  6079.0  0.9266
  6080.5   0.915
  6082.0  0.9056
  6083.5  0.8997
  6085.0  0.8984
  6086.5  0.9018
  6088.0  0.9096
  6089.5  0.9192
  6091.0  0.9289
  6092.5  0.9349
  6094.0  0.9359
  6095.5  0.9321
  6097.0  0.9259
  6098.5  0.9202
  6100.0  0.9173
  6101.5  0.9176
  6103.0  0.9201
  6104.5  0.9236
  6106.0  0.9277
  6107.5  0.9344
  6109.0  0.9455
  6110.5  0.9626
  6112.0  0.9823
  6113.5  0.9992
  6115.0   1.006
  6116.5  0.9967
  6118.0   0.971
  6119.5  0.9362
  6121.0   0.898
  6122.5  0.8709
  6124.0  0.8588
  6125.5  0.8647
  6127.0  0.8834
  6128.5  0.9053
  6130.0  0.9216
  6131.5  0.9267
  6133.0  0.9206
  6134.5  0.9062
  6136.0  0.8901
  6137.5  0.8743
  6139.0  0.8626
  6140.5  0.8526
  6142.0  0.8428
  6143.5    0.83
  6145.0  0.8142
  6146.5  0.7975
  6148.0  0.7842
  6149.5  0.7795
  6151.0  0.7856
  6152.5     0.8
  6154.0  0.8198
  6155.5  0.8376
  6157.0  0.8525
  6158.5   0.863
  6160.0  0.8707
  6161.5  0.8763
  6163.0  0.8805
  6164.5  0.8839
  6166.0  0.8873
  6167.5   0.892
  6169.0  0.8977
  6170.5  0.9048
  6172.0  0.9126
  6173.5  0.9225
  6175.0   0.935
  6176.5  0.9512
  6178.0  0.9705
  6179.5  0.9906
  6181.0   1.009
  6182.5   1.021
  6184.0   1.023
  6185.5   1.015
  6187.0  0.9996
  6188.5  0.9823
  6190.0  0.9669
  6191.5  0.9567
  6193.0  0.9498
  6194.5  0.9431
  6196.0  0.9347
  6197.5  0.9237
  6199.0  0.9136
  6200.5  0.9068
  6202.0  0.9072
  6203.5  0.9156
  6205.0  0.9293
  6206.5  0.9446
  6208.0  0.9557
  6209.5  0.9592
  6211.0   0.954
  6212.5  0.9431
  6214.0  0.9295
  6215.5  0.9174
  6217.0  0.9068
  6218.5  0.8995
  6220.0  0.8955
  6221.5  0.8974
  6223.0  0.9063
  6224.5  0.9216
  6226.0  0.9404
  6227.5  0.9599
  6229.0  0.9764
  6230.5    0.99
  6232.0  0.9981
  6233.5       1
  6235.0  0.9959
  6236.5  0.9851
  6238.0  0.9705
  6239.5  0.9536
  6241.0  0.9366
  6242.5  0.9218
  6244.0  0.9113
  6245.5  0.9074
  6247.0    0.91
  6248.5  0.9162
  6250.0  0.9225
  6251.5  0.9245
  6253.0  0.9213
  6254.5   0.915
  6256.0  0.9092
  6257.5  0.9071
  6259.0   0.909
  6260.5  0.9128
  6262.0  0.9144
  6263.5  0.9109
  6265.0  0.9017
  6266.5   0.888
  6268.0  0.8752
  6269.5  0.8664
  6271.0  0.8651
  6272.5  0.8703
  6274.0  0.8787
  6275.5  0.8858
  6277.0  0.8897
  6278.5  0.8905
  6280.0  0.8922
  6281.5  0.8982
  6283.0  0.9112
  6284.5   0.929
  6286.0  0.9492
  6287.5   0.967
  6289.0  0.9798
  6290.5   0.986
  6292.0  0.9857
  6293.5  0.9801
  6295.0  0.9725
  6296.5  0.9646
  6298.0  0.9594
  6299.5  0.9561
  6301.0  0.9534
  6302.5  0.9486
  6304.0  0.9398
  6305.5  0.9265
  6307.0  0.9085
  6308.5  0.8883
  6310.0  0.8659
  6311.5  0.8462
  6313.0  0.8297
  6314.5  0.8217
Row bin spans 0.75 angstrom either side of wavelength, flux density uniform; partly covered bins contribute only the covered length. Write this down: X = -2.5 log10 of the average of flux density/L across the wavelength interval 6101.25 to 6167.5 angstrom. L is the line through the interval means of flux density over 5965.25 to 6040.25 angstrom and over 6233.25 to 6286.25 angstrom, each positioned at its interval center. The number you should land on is 0.06 mag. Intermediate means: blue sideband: 0.964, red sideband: 0.914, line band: 0.888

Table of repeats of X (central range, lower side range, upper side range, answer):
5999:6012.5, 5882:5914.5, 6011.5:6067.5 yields 0.029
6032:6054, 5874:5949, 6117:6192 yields -0.118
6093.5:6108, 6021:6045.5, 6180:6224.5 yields 0.065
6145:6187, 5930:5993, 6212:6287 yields 0.052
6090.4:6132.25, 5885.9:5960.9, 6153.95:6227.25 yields -0.005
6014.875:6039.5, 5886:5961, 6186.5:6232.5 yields -0.050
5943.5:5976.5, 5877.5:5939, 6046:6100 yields -0.090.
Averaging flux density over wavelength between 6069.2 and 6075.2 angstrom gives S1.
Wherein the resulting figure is 0.943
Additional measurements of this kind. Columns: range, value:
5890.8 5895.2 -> 0.787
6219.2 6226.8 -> 0.912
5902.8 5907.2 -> 0.907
